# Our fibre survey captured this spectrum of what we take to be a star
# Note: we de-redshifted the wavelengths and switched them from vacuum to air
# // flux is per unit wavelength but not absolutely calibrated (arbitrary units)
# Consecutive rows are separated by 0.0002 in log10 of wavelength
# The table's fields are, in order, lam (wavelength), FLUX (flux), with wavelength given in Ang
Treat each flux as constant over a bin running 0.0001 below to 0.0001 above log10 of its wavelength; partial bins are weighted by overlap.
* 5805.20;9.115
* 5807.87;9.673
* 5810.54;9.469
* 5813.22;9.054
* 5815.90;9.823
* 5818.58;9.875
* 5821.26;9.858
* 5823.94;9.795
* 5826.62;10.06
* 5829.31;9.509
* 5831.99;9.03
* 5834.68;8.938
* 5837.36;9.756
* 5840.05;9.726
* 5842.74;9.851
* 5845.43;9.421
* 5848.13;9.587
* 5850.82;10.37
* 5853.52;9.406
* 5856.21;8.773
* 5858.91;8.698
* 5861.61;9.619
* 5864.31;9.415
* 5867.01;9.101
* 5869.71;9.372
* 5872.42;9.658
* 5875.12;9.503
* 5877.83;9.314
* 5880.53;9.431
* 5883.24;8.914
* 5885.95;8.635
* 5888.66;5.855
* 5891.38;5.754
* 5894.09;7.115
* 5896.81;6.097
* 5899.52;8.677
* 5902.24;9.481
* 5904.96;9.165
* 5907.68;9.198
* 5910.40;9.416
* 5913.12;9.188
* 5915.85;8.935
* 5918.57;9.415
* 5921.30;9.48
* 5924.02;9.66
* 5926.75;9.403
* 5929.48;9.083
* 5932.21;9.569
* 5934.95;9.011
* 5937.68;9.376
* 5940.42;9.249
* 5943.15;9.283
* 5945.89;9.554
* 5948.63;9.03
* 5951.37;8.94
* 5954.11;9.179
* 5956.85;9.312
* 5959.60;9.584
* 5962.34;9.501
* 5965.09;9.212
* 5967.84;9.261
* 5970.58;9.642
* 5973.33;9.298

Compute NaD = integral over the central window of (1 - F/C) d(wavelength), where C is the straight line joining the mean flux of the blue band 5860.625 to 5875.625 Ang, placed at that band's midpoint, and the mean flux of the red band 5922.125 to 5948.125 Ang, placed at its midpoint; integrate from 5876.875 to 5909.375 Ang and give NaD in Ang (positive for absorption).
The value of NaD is 4.4 Ang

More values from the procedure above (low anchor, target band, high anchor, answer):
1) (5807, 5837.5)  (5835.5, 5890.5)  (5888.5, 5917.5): -1.9 Ang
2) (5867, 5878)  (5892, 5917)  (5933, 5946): 2.3 Ang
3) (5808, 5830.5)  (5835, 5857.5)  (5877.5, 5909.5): -1.2 Ang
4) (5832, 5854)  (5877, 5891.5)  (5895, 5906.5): 1.0 Ang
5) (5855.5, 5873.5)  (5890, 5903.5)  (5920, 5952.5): 2.7 Ang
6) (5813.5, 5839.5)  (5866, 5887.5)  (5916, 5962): 0.6 Ang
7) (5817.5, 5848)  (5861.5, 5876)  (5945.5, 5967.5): 0.1 Ang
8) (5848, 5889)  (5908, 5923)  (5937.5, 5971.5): -0.1 Ang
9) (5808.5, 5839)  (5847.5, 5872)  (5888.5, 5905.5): -2.4 Ang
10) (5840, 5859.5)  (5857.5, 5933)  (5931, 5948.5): 4.6 Ang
